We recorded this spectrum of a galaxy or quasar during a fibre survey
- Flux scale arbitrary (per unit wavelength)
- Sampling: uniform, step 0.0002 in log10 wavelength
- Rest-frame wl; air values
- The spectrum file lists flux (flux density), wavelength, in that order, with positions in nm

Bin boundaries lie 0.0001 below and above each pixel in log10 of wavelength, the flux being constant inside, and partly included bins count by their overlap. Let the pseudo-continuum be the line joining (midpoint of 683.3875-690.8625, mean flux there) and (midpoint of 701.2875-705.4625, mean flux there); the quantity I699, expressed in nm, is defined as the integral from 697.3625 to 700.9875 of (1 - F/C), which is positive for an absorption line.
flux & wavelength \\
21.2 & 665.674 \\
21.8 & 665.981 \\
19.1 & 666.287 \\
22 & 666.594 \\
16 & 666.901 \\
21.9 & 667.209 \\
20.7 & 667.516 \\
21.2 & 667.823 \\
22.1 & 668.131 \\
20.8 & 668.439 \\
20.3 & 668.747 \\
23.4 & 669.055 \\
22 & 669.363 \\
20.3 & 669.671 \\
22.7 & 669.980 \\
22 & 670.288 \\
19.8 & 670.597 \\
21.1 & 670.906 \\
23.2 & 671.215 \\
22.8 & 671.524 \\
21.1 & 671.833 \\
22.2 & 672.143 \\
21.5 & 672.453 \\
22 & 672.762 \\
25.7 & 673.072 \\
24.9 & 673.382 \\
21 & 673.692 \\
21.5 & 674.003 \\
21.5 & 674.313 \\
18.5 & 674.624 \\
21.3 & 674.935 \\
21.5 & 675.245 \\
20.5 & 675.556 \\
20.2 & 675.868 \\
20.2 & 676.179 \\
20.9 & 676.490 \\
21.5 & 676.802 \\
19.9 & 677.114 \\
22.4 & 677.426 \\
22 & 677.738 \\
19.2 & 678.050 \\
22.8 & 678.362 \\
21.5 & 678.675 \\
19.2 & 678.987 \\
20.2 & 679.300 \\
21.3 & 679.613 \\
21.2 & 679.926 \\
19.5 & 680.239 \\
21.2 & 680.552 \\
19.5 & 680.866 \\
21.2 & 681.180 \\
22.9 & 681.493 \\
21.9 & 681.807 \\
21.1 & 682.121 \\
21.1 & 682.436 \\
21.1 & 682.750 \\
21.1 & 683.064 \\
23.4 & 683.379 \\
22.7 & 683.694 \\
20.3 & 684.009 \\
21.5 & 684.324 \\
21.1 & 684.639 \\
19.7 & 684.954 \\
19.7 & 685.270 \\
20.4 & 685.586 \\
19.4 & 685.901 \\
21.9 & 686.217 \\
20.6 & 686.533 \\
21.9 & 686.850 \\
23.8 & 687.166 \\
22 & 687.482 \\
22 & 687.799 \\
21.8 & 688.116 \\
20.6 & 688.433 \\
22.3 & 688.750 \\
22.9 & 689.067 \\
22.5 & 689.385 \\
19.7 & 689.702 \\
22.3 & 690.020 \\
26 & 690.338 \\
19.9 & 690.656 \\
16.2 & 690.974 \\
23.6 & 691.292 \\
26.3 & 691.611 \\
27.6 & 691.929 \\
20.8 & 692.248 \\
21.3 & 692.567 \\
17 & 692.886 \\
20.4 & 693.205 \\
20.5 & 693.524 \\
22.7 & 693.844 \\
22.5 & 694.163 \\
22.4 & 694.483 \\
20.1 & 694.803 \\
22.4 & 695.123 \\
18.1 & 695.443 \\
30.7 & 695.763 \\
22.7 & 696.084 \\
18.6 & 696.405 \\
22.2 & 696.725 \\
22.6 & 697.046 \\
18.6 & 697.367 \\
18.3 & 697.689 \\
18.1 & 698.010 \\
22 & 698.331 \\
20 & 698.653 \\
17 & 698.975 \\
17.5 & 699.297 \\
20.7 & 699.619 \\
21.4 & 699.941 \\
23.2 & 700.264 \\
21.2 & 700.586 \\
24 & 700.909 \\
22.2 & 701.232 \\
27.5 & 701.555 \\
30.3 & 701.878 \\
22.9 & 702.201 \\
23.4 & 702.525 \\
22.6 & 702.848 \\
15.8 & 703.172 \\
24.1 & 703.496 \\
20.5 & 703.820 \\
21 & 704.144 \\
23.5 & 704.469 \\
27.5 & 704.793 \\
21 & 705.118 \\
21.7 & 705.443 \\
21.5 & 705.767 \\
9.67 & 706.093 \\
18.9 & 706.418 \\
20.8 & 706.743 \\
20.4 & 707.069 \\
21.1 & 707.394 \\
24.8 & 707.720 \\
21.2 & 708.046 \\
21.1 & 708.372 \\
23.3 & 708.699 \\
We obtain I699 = 0.42 nm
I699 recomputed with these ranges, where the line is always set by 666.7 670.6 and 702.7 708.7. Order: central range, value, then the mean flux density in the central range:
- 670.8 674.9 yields -0.19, 22.1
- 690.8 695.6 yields -0.10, 21.5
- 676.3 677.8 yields -0.02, 21.3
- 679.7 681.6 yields 0.02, 20.9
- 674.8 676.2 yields 0.02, 20.8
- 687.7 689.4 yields -0.08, 22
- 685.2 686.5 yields 0.04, 20.4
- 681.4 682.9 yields -0.04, 21.6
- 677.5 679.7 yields 0.01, 20.9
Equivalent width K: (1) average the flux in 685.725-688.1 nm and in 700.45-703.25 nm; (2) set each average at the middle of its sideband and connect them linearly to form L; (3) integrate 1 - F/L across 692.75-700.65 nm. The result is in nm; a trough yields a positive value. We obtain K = 0.71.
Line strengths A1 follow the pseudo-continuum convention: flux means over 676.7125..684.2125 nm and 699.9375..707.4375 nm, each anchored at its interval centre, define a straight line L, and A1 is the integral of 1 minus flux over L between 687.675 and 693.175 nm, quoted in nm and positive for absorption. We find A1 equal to -0.10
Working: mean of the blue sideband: 21.2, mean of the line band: 21.9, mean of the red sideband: 21.9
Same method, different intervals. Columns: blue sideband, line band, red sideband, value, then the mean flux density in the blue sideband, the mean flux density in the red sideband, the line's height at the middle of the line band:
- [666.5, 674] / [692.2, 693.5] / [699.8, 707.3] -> 0.12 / 21.7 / 21.9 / 21.9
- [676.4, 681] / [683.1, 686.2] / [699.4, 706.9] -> 0.02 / 20.8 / 21.9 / 21.1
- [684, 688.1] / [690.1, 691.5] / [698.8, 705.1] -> -0.01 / 21.2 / 22.4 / 21.5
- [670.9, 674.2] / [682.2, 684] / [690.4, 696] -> 0.04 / 22.5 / 22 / 22.2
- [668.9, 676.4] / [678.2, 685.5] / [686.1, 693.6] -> 0.23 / 21.7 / 21.8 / 21.8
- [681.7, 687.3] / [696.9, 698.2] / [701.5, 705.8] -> 0.18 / 21.2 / 23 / 22.5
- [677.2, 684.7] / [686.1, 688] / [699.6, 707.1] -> -0.05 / 21.2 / 22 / 21.4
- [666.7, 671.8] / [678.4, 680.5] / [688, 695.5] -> 0.08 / 21.3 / 21.7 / 21.5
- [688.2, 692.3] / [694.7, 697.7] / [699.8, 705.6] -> 0.14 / 22.4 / 23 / 22.7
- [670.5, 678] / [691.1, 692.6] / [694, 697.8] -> -0.16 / 21.5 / 21.6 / 21.6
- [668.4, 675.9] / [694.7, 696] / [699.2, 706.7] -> -0.07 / 21.7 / 21.8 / 21.8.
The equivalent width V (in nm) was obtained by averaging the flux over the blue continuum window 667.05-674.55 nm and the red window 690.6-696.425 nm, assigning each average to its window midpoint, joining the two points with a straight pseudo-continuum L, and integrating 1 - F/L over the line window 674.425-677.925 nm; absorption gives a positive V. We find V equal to 0.17 nm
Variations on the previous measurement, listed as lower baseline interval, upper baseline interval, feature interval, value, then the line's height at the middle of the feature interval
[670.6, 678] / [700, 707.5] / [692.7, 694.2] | 0.09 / 21.8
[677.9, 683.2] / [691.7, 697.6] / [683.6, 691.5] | -0.03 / 21.3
